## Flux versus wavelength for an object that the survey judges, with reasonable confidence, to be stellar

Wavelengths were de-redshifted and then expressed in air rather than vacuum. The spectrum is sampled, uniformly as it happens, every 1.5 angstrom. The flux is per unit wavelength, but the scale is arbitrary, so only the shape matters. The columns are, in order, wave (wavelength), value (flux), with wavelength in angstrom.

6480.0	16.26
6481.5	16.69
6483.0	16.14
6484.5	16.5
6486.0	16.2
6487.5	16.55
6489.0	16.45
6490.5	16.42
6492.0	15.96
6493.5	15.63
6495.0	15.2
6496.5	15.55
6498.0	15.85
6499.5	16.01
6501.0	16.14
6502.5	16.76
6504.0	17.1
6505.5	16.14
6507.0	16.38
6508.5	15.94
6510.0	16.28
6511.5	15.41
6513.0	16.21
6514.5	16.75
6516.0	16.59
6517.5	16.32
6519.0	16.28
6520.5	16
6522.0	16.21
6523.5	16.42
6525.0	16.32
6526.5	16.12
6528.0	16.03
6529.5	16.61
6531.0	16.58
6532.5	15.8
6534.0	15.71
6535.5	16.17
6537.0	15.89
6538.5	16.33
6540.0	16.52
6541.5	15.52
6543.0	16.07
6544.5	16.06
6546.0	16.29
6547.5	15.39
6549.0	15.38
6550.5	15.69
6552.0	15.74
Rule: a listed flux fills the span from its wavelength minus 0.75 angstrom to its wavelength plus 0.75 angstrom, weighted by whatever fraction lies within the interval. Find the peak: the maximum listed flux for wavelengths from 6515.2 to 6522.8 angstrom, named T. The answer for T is 16.59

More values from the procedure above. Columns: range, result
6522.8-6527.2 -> 16.42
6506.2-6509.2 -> 16.38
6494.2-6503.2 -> 16.76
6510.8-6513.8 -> 16.21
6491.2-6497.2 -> 15.96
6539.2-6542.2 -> 16.52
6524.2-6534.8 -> 16.61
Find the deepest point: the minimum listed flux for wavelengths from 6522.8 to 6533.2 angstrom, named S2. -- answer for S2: 15.8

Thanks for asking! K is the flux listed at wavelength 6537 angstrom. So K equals 15.89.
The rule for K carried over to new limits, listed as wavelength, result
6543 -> 16.07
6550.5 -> 15.69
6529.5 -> 16.61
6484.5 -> 16.5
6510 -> 16.28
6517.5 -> 16.32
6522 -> 16.21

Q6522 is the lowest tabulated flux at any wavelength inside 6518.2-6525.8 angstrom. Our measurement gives 16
